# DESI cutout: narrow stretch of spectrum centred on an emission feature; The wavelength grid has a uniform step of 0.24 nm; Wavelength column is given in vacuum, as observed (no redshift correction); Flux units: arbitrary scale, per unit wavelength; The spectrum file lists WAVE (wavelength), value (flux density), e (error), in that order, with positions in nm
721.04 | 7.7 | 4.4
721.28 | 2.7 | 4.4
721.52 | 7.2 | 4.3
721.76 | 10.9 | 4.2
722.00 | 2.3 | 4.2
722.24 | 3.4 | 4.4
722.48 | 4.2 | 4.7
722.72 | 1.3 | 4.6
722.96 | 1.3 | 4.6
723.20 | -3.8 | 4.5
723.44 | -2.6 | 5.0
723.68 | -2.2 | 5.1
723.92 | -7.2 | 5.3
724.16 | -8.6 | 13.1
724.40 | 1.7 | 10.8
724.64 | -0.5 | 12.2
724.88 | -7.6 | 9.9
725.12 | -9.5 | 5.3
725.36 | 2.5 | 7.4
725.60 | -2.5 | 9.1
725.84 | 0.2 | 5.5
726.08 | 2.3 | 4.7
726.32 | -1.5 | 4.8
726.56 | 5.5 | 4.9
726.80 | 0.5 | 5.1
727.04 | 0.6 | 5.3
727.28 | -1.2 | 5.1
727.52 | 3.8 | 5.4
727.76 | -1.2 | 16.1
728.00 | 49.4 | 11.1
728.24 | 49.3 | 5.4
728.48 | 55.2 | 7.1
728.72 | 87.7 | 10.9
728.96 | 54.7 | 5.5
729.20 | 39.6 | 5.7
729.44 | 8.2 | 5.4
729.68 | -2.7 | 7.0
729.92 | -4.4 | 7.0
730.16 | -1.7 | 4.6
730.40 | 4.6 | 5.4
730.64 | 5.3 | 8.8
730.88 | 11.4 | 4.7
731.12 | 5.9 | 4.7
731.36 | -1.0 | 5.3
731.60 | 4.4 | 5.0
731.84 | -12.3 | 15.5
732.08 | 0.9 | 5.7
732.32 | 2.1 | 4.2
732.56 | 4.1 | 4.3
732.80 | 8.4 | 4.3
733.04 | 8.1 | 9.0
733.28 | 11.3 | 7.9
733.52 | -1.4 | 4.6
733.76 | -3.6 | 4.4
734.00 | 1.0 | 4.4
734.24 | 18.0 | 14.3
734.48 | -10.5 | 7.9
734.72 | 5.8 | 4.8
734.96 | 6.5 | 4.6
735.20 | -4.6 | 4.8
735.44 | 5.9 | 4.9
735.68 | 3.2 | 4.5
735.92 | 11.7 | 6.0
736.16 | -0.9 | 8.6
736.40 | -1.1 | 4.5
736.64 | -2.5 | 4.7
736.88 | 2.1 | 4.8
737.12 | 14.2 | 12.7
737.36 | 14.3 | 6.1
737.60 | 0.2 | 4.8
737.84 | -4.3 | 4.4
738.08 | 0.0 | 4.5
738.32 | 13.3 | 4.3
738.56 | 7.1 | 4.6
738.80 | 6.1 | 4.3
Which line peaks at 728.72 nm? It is [O II]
